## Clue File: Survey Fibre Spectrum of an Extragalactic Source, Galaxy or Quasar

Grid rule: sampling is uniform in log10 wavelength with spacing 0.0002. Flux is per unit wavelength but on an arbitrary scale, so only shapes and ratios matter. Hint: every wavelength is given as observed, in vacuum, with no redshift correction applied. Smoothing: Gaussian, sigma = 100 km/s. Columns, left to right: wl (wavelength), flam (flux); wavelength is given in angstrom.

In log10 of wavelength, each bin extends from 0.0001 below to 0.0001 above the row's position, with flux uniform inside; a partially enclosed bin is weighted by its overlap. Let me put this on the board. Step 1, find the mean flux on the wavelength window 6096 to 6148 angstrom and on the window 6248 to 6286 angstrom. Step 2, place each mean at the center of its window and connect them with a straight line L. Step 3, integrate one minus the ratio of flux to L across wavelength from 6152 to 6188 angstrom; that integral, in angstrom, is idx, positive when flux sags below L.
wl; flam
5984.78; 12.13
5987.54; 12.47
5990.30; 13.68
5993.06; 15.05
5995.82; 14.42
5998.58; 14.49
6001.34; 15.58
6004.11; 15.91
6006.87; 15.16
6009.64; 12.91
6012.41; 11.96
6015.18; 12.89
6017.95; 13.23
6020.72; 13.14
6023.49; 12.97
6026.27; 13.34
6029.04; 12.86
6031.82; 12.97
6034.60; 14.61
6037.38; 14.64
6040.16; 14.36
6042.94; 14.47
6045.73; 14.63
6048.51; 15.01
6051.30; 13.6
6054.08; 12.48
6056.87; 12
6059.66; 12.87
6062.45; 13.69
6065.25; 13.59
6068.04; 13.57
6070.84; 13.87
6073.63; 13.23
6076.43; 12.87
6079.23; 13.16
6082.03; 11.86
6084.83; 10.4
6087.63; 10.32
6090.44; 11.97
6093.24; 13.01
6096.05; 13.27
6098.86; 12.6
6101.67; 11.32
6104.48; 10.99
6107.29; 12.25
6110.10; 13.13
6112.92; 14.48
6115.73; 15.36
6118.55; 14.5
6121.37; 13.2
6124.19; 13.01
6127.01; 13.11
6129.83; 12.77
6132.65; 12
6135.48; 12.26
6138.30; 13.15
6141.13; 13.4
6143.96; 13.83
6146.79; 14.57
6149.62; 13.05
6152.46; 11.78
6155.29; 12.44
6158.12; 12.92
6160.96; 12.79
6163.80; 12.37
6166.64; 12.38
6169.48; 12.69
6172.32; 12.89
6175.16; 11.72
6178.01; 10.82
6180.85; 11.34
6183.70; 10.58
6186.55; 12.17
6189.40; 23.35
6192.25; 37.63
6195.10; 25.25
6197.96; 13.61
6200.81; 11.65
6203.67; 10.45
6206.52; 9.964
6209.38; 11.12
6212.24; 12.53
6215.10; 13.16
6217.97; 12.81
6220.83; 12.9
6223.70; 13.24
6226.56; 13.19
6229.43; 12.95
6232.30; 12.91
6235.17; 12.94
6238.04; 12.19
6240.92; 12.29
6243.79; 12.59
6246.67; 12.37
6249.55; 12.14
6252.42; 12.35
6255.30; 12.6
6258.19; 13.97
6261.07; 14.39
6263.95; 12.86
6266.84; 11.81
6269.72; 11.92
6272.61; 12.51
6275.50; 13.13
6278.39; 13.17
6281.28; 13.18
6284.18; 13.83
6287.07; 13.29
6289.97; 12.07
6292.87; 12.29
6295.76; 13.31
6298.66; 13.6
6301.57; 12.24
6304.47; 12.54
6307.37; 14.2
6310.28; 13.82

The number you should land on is 2.65 angstrom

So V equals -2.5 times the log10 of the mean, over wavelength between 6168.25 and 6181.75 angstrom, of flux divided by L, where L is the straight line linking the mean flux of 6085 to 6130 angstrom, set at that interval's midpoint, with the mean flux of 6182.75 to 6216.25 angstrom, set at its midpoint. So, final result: 0.26 mag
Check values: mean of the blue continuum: 12.8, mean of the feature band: 11.9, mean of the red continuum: 16.1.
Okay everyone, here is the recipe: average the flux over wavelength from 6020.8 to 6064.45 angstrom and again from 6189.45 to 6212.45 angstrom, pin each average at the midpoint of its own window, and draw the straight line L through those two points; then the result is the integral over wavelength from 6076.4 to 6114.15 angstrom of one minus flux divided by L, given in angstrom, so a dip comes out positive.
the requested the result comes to 6.54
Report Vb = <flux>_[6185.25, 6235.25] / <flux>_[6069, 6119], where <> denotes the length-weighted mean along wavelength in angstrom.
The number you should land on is 1.2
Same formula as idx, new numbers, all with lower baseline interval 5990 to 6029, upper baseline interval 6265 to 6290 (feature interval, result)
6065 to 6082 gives 0.5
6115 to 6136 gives 0.3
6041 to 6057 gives -0.2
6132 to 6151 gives 0.2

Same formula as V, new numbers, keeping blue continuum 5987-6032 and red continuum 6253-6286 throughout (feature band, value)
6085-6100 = 0.12 mag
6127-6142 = 0.06 mag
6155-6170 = 0.06 mag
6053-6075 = 0.03 mag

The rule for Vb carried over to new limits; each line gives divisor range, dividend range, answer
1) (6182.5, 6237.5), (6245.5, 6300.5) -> 0.87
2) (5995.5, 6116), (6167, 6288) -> 1.03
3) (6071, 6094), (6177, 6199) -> 1.50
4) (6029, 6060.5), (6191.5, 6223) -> 1.09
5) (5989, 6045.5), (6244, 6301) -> 0.92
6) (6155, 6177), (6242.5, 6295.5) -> 1.03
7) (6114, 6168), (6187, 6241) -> 1.14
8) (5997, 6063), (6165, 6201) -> 1.16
